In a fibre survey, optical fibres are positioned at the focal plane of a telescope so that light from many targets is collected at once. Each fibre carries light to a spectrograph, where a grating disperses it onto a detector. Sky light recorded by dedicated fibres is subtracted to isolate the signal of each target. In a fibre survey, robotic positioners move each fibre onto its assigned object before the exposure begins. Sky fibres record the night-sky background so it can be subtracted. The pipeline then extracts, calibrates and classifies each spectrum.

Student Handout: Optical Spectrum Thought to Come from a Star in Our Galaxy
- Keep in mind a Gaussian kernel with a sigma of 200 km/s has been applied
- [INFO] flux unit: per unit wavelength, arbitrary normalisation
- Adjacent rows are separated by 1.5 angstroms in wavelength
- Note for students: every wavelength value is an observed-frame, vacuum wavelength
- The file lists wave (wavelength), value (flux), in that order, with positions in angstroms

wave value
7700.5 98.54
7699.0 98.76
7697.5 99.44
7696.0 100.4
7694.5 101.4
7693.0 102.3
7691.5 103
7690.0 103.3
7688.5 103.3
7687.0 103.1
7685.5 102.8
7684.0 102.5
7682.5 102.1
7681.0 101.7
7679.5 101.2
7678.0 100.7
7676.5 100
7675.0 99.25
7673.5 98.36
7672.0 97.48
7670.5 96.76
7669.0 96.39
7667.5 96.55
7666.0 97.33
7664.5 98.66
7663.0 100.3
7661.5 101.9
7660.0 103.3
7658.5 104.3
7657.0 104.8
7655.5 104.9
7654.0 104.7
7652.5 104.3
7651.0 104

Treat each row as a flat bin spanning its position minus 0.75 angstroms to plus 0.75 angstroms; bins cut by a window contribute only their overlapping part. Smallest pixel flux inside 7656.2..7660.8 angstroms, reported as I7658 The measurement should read 103.3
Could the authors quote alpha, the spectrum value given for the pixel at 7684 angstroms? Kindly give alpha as 102.5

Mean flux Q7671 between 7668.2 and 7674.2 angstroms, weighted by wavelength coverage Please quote 97.2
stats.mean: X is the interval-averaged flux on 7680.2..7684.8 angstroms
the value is 102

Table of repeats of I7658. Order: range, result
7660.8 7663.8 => 100.3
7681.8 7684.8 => 102.1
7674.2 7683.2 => 99.25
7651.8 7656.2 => 104.3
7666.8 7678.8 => 96.39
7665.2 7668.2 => 96.55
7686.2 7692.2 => 103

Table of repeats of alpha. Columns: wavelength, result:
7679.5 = 101.2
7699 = 98.76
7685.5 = 102.8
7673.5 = 98.36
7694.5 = 101.4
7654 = 104.7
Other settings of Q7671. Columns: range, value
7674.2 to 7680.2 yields 100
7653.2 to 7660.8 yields 104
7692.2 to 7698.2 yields 101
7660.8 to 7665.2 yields 100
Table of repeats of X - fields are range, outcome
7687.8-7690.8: 103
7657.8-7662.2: 103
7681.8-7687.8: 103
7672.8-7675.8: 98.8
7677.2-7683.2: 101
